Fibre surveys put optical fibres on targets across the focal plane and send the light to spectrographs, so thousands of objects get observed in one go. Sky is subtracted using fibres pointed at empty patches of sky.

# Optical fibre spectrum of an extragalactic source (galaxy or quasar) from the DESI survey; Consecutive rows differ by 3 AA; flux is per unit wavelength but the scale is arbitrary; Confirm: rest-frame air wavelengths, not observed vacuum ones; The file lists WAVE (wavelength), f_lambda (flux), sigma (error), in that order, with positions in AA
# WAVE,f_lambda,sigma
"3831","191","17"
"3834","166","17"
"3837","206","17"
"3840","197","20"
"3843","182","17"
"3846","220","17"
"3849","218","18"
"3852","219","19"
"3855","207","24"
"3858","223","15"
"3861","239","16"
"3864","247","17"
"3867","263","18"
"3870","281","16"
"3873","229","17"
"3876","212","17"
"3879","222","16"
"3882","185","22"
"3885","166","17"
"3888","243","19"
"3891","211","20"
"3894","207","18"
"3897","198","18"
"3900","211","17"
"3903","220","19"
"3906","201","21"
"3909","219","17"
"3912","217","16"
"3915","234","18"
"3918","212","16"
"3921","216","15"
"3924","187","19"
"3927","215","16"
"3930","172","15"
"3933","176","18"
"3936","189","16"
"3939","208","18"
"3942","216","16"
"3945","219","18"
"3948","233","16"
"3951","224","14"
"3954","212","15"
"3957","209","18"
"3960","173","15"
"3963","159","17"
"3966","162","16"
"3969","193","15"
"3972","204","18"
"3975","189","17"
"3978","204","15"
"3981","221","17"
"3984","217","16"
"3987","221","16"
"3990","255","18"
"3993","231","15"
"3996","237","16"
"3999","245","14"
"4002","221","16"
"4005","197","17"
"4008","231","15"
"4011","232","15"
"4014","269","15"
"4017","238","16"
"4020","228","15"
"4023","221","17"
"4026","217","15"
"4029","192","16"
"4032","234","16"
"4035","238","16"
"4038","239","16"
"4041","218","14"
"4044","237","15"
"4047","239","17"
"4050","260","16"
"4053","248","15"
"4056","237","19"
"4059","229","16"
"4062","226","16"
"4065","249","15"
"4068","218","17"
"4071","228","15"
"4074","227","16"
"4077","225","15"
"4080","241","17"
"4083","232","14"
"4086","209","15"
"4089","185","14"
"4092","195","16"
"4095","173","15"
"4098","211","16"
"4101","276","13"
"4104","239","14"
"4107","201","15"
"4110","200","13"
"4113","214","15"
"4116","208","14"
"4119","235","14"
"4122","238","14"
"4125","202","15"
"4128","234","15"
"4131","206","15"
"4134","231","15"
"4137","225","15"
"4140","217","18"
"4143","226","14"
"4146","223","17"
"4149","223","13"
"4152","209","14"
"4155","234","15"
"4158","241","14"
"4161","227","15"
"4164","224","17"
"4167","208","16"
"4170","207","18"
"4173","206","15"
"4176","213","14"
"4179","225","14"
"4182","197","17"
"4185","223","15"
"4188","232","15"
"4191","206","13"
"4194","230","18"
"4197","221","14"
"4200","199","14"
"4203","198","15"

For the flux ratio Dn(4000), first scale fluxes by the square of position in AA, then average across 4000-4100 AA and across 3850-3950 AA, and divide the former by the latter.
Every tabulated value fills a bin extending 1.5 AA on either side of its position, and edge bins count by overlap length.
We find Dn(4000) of 1.13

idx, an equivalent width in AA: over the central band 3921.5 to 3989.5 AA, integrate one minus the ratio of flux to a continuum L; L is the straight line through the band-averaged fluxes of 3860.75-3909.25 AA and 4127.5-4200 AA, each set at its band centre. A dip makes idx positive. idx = 5.9 AA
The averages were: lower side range 220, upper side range 220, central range 201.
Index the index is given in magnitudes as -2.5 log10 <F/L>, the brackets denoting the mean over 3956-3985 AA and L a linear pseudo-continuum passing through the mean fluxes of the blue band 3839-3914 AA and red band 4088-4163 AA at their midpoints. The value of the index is 0.137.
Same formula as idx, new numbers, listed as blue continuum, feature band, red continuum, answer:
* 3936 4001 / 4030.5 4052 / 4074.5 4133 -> -2.4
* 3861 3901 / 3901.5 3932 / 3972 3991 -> 1.5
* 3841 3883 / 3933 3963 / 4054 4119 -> 2.5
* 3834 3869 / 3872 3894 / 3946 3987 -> 0.5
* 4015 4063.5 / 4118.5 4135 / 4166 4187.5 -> -0.3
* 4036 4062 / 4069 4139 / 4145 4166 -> 3.8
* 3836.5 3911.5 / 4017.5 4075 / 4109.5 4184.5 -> -3.3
